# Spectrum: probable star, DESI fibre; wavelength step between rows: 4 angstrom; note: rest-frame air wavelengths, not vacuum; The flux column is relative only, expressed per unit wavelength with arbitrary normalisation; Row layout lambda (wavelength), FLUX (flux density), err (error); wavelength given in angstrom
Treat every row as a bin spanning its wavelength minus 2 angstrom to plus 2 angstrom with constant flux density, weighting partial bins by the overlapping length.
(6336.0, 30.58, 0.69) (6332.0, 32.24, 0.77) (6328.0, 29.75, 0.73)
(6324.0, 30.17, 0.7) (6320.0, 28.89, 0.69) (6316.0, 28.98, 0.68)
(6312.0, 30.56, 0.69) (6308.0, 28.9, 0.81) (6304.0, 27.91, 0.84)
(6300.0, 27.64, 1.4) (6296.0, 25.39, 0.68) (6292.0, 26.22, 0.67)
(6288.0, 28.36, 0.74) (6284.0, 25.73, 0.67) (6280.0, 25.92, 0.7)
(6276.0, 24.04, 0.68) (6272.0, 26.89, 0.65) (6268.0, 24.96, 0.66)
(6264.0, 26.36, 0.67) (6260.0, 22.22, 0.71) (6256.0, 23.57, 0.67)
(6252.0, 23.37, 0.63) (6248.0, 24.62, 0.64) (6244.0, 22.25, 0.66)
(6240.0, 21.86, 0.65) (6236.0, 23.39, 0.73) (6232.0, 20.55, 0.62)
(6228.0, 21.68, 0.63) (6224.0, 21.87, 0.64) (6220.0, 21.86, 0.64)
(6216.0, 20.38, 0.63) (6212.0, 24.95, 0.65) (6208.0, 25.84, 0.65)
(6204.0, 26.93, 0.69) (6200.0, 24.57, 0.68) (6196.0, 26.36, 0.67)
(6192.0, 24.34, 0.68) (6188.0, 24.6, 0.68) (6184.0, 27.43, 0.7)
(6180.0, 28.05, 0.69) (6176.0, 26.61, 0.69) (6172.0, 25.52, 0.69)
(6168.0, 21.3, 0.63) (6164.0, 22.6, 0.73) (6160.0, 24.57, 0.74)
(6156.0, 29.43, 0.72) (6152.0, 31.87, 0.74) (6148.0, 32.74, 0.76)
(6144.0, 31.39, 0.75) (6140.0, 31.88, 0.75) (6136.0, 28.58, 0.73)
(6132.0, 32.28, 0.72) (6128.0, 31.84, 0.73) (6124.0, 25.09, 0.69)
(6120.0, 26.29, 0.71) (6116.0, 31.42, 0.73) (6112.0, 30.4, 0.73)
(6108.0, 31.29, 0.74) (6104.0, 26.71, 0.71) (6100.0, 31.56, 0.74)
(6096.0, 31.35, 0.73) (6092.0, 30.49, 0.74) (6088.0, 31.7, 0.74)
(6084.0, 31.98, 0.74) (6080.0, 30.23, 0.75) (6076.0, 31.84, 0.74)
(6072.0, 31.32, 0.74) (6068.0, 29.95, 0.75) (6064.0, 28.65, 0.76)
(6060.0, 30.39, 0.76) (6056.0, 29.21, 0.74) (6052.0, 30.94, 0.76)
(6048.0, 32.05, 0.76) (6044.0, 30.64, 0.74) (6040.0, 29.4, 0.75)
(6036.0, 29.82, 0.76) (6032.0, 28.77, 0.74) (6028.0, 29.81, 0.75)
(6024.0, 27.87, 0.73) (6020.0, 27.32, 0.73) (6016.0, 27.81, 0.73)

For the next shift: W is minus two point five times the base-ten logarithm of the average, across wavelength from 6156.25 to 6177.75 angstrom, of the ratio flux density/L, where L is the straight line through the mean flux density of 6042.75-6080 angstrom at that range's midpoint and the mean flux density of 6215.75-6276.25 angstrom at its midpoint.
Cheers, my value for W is 0.08 mag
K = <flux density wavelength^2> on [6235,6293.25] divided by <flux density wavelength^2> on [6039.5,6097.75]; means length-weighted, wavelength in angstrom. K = 0.9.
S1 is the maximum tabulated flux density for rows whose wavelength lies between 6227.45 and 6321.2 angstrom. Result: 30.56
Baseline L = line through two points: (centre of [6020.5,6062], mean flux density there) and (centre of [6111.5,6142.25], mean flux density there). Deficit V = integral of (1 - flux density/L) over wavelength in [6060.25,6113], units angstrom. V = -1.5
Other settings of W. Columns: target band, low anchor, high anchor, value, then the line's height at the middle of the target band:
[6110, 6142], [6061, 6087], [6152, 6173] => -0.08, 27.5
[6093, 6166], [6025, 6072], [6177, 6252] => -0.09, 27.1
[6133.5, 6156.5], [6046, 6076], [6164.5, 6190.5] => -0.16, 26.8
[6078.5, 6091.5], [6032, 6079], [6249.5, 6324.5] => -0.05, 29.8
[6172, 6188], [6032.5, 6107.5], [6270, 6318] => 0.08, 28.9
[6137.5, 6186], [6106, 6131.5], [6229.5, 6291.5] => 0.01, 28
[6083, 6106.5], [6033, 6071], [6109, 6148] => -0.02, 30.1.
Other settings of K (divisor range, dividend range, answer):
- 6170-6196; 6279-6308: 1.07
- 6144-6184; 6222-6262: 0.85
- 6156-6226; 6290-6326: 1.19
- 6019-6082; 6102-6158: 1.03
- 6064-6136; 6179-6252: 0.82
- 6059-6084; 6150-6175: 0.87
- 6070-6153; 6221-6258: 0.77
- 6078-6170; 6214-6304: 0.86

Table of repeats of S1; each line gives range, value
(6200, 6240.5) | 26.93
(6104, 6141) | 32.28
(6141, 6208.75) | 32.74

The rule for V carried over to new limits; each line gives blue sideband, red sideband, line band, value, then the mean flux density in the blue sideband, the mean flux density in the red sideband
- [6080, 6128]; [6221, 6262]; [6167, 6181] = 0.4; 29.9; 22.5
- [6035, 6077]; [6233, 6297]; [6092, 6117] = -1.2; 30.4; 24.6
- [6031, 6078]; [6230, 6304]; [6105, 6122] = -0.5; 30.3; 24.7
